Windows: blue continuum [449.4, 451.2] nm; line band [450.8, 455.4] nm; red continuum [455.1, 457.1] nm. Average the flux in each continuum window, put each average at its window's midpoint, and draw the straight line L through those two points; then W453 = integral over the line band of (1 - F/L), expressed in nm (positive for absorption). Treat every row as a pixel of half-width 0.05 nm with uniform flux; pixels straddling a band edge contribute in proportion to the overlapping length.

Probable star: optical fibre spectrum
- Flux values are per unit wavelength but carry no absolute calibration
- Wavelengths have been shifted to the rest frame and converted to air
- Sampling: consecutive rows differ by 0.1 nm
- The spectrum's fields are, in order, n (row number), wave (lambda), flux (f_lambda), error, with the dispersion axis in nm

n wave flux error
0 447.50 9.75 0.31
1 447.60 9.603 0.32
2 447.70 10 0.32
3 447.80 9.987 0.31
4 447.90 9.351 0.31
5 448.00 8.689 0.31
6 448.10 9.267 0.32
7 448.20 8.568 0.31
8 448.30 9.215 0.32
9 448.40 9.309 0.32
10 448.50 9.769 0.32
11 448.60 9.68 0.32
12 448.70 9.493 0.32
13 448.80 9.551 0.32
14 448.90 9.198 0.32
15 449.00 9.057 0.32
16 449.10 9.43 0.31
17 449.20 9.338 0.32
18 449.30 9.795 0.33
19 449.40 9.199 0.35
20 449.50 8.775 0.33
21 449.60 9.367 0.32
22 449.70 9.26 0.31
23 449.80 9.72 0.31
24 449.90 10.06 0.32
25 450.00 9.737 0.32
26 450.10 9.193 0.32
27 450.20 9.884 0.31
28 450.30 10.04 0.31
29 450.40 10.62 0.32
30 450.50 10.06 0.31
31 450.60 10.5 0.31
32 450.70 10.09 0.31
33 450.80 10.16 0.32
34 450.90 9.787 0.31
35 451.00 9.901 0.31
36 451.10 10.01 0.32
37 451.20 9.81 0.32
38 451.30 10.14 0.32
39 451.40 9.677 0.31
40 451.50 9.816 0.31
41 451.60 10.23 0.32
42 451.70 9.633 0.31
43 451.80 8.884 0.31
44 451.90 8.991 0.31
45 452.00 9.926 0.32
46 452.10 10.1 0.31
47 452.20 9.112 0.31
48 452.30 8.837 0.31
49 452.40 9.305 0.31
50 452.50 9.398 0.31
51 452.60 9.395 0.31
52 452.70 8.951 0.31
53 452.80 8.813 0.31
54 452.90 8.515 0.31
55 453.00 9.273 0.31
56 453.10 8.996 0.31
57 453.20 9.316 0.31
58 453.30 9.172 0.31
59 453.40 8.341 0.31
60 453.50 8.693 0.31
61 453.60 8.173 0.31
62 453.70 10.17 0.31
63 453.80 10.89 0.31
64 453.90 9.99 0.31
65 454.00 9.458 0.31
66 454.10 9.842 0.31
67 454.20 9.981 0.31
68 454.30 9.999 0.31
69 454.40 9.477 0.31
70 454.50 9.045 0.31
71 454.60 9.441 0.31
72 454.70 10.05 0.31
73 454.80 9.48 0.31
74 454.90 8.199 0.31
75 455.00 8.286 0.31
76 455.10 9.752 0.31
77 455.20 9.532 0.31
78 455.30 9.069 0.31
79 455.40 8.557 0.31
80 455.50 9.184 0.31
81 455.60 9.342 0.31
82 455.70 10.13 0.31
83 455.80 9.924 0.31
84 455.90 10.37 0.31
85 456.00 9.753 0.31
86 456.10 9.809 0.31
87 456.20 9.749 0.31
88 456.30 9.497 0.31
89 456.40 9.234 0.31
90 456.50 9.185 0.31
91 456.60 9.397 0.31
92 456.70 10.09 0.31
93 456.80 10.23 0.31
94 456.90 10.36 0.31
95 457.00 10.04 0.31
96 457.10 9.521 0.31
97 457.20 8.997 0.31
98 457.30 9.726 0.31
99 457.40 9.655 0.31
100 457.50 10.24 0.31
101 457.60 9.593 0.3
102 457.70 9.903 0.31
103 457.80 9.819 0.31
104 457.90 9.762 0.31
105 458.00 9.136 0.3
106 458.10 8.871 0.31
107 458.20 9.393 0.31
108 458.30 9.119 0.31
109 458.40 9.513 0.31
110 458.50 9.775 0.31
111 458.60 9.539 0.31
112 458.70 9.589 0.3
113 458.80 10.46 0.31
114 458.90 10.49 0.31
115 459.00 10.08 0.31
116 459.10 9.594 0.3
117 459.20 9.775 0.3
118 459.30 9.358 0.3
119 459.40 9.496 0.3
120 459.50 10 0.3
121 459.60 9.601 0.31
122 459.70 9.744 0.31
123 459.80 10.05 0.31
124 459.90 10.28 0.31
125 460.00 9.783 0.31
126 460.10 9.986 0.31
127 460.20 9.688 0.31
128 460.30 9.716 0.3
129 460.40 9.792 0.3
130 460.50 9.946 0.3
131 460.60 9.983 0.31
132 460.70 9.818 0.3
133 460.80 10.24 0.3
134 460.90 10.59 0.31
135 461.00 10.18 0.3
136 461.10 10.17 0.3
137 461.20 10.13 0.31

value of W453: 0.151 nm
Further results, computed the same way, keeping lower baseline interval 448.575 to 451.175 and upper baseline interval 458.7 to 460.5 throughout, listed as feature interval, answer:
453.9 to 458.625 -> 0.12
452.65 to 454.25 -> 0.08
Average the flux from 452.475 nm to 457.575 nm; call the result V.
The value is 9.47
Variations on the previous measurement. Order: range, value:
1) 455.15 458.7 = 9.6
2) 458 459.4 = 9.63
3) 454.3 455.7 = 9.25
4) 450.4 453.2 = 9.58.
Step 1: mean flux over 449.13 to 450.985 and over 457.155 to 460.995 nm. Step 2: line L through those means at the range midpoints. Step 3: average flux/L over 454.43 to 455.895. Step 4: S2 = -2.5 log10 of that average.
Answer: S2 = 0.05 mag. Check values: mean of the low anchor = 9.75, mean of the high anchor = 9.77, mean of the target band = 9.32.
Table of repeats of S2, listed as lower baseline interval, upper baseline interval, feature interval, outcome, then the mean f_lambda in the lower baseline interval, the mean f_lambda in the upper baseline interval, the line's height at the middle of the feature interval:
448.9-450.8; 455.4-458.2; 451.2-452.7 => 0.02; 9.67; 9.66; 9.67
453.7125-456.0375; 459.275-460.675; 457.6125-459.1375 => 0.01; 9.56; 9.82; 9.74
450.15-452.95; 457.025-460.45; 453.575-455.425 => 0.02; 9.66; 9.71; 9.68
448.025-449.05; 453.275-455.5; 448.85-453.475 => -0.02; 9.3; 9.34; 9.32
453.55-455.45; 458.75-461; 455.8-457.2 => -0.02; 9.44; 9.94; 9.63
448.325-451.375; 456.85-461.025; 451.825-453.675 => 0.07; 9.69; 9.79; 9.72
